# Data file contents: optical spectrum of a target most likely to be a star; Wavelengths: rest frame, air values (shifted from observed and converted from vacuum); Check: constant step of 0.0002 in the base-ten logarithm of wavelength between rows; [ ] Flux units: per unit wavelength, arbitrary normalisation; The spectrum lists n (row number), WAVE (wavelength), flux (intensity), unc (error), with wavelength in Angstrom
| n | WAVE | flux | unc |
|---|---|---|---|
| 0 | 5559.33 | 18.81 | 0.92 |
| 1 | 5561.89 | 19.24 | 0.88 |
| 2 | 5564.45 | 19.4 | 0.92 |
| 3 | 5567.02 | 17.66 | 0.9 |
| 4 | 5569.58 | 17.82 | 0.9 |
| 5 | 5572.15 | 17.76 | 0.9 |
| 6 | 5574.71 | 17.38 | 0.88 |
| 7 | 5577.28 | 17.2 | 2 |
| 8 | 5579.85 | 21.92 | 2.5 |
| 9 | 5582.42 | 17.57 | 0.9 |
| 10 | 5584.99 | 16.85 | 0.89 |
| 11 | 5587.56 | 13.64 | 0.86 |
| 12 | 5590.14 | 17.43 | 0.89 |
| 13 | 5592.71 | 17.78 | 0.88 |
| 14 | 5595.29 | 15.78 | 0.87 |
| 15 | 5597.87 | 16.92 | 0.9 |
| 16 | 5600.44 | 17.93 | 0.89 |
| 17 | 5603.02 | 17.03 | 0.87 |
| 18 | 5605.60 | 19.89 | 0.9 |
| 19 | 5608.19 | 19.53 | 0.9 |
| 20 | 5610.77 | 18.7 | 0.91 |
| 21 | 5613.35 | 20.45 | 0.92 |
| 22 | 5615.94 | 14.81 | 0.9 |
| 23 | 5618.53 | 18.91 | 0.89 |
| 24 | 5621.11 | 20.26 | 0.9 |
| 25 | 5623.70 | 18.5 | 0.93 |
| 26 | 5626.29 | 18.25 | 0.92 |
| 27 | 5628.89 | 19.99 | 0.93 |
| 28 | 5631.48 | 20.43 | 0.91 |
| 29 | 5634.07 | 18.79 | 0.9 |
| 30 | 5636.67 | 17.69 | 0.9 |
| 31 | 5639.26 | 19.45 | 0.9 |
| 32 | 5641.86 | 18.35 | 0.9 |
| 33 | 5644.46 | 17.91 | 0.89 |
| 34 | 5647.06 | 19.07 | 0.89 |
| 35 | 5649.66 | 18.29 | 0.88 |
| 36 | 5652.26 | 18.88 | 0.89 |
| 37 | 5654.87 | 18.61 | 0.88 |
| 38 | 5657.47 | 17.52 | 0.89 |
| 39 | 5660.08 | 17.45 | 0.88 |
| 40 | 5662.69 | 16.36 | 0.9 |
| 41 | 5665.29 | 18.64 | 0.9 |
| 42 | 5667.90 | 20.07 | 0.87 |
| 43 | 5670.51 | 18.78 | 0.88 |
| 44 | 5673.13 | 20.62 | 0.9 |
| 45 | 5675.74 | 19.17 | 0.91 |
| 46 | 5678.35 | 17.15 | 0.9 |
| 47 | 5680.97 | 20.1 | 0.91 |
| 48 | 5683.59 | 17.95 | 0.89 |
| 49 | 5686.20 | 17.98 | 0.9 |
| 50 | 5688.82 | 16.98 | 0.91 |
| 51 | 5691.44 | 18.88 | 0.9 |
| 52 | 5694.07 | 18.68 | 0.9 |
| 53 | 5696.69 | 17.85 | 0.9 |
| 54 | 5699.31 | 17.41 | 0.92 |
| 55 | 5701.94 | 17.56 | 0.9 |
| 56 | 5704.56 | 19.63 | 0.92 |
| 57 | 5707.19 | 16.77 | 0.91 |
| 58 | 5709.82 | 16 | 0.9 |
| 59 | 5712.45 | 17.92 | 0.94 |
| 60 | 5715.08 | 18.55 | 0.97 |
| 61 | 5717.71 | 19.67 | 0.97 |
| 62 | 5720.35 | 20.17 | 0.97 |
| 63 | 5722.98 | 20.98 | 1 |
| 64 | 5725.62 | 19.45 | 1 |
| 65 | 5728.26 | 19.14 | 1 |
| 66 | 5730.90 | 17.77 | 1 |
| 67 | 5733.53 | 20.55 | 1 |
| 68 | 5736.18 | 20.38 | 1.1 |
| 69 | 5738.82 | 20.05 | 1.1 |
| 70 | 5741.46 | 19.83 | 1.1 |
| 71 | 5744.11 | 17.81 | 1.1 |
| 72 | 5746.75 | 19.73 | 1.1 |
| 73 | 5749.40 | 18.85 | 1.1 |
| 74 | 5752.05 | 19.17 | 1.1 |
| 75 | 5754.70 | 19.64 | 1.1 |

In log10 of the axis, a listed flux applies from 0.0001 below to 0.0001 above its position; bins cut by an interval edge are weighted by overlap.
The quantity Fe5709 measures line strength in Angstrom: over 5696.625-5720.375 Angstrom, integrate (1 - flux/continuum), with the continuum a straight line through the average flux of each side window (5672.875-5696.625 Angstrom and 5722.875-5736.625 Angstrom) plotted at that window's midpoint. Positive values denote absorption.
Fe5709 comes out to 1.2 Angstrom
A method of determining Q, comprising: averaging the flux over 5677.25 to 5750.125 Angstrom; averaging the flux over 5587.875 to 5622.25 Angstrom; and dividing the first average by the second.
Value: 1.0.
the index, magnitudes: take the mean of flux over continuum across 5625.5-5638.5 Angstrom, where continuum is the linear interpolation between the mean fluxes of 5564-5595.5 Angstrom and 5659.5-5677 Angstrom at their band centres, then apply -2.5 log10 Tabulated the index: -0.05 mag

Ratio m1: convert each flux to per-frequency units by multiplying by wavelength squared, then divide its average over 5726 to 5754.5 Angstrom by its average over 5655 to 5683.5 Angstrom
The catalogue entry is 1.07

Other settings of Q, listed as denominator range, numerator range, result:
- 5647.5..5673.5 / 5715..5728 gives 1.07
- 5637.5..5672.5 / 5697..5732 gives 1.00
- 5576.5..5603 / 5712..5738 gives 1.13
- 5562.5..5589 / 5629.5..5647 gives 1.06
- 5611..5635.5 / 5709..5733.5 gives 1.00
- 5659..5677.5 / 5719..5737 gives 1.06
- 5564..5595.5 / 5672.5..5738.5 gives 1.06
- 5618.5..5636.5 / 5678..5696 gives 0.95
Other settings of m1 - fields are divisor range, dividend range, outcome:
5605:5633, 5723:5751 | 1.06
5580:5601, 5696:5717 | 1.09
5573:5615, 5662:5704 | 1.07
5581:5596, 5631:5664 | 1.13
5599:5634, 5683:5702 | 0.98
